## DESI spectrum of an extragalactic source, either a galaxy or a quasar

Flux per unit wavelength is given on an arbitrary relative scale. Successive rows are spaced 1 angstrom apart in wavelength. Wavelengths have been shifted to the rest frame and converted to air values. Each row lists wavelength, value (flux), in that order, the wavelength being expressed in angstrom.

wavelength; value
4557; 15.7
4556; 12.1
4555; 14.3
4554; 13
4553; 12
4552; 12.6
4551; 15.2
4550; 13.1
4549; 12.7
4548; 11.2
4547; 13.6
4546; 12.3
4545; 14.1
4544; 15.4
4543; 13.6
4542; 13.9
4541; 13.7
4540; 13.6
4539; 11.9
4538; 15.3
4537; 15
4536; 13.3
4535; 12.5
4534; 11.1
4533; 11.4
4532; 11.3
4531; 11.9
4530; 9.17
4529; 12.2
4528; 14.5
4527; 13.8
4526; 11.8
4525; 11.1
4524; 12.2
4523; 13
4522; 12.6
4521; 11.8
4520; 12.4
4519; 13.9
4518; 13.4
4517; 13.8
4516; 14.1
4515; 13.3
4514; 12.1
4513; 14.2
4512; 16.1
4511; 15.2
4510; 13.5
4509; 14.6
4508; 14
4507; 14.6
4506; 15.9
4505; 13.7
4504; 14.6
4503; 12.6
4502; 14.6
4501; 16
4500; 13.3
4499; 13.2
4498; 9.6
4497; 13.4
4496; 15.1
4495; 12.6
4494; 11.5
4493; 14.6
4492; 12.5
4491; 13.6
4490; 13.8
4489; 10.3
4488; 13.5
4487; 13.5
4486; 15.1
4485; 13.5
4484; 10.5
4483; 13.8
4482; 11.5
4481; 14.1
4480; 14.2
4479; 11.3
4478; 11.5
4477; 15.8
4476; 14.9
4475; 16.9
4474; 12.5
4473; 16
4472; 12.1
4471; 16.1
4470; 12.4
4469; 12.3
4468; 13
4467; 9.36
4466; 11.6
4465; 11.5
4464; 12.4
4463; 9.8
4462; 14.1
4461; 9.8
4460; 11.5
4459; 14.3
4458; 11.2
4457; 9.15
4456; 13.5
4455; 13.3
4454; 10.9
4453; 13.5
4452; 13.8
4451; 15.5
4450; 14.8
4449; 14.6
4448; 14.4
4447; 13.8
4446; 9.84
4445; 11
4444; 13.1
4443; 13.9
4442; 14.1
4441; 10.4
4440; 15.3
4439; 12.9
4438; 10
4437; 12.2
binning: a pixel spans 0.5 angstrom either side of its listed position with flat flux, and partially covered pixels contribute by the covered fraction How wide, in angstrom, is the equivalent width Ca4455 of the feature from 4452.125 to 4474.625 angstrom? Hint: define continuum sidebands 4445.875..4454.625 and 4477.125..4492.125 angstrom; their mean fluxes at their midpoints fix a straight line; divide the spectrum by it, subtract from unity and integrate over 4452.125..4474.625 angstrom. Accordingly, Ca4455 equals 1.7 angstrom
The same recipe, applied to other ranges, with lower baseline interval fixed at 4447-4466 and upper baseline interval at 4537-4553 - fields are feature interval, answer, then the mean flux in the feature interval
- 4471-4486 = -0.9 angstrom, 13.6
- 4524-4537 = 1.2 angstrom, 12.1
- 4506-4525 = -0.6 angstrom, 13.6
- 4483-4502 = -0.2 angstrom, 13.1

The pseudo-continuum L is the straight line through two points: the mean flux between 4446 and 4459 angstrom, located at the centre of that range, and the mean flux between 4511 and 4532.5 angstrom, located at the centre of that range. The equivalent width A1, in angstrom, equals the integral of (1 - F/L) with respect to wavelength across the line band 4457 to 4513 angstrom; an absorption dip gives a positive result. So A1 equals -1.03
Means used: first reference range 13.1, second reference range 12.8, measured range 13.2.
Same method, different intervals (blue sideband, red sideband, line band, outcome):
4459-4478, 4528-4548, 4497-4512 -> -1.29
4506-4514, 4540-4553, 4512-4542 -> 2.47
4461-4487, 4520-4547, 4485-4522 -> -2.01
